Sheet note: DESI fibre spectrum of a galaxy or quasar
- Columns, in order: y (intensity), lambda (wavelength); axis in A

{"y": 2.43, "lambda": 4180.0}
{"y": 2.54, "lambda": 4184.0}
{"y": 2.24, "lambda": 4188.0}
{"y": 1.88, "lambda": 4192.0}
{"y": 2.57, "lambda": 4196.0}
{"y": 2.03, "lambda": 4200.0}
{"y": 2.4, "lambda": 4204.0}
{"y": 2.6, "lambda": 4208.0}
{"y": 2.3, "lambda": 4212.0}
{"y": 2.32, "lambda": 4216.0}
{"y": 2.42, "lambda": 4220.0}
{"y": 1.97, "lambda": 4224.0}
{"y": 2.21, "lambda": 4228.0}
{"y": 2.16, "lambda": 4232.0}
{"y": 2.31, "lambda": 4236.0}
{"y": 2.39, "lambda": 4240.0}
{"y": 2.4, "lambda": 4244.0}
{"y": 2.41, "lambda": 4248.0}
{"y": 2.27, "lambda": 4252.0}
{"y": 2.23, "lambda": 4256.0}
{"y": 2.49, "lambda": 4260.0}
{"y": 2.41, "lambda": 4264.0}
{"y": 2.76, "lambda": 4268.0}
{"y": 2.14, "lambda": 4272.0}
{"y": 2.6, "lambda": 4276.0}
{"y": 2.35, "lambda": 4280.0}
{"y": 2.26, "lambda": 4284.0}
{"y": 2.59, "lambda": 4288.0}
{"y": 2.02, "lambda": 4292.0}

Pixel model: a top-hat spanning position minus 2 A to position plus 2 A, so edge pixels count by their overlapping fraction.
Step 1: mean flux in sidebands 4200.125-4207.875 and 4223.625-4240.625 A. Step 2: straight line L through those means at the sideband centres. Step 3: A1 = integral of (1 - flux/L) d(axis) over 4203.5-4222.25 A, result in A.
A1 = -0.7 A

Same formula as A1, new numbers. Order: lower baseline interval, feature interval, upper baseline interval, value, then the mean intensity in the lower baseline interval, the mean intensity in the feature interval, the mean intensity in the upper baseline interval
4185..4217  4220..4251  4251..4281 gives 1.1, 2.3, 2.27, 2.41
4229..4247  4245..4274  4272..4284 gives -0.4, 2.31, 2.39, 2.38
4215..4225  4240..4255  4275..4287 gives -0.2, 2.25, 2.36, 2.4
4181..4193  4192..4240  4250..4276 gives 0.6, 2.27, 2.29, 2.4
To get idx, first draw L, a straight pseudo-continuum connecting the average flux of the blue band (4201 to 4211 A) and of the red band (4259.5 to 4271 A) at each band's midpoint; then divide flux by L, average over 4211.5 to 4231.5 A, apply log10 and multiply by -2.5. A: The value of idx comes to 0.10 mag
